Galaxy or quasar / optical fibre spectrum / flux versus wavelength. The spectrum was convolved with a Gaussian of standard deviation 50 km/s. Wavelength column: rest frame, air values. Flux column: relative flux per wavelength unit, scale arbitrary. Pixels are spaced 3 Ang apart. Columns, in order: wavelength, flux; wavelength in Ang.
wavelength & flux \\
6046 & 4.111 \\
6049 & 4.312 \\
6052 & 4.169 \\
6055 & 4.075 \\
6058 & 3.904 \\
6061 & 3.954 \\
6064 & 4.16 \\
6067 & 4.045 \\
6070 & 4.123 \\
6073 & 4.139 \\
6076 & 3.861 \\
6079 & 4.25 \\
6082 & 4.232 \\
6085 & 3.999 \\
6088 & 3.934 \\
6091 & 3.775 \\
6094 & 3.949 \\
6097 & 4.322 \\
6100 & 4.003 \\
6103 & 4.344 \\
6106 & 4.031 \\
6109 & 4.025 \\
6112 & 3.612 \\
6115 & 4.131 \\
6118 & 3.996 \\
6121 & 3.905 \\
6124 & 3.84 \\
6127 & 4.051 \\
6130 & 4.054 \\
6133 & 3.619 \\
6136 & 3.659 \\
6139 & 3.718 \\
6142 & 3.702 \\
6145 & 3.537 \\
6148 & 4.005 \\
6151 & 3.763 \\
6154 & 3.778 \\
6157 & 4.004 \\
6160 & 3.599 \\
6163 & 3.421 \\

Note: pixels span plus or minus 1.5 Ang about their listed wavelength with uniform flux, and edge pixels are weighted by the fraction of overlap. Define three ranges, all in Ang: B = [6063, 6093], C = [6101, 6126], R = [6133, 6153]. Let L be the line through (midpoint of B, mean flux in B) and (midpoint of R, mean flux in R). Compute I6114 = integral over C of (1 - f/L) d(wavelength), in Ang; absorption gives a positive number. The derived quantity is -0.75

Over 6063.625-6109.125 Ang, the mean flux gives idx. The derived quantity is 4.07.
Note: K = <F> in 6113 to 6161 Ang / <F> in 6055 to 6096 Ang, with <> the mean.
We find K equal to 0.95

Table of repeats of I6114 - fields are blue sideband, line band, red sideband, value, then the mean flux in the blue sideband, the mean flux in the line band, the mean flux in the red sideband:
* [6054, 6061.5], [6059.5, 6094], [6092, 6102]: -0.08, 3.97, 4.04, 4.09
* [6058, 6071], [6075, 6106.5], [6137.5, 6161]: -0.85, 4.05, 4.07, 3.77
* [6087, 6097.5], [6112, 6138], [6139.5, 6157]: -0.21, 3.97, 3.89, 3.78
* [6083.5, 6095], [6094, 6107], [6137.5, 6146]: -1.00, 3.91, 4.15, 3.66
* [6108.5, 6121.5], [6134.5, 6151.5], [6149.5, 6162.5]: 0.37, 3.93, 3.73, 3.76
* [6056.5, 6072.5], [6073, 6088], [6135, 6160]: -0.32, 4.04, 4.08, 3.76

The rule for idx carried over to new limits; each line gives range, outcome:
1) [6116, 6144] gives 3.84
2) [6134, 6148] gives 3.69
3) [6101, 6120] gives 4.02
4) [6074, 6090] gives 4.05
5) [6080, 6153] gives 3.93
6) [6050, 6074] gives 4.07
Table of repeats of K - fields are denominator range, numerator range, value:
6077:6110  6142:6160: 0.93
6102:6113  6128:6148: 0.94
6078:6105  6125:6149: 0.93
